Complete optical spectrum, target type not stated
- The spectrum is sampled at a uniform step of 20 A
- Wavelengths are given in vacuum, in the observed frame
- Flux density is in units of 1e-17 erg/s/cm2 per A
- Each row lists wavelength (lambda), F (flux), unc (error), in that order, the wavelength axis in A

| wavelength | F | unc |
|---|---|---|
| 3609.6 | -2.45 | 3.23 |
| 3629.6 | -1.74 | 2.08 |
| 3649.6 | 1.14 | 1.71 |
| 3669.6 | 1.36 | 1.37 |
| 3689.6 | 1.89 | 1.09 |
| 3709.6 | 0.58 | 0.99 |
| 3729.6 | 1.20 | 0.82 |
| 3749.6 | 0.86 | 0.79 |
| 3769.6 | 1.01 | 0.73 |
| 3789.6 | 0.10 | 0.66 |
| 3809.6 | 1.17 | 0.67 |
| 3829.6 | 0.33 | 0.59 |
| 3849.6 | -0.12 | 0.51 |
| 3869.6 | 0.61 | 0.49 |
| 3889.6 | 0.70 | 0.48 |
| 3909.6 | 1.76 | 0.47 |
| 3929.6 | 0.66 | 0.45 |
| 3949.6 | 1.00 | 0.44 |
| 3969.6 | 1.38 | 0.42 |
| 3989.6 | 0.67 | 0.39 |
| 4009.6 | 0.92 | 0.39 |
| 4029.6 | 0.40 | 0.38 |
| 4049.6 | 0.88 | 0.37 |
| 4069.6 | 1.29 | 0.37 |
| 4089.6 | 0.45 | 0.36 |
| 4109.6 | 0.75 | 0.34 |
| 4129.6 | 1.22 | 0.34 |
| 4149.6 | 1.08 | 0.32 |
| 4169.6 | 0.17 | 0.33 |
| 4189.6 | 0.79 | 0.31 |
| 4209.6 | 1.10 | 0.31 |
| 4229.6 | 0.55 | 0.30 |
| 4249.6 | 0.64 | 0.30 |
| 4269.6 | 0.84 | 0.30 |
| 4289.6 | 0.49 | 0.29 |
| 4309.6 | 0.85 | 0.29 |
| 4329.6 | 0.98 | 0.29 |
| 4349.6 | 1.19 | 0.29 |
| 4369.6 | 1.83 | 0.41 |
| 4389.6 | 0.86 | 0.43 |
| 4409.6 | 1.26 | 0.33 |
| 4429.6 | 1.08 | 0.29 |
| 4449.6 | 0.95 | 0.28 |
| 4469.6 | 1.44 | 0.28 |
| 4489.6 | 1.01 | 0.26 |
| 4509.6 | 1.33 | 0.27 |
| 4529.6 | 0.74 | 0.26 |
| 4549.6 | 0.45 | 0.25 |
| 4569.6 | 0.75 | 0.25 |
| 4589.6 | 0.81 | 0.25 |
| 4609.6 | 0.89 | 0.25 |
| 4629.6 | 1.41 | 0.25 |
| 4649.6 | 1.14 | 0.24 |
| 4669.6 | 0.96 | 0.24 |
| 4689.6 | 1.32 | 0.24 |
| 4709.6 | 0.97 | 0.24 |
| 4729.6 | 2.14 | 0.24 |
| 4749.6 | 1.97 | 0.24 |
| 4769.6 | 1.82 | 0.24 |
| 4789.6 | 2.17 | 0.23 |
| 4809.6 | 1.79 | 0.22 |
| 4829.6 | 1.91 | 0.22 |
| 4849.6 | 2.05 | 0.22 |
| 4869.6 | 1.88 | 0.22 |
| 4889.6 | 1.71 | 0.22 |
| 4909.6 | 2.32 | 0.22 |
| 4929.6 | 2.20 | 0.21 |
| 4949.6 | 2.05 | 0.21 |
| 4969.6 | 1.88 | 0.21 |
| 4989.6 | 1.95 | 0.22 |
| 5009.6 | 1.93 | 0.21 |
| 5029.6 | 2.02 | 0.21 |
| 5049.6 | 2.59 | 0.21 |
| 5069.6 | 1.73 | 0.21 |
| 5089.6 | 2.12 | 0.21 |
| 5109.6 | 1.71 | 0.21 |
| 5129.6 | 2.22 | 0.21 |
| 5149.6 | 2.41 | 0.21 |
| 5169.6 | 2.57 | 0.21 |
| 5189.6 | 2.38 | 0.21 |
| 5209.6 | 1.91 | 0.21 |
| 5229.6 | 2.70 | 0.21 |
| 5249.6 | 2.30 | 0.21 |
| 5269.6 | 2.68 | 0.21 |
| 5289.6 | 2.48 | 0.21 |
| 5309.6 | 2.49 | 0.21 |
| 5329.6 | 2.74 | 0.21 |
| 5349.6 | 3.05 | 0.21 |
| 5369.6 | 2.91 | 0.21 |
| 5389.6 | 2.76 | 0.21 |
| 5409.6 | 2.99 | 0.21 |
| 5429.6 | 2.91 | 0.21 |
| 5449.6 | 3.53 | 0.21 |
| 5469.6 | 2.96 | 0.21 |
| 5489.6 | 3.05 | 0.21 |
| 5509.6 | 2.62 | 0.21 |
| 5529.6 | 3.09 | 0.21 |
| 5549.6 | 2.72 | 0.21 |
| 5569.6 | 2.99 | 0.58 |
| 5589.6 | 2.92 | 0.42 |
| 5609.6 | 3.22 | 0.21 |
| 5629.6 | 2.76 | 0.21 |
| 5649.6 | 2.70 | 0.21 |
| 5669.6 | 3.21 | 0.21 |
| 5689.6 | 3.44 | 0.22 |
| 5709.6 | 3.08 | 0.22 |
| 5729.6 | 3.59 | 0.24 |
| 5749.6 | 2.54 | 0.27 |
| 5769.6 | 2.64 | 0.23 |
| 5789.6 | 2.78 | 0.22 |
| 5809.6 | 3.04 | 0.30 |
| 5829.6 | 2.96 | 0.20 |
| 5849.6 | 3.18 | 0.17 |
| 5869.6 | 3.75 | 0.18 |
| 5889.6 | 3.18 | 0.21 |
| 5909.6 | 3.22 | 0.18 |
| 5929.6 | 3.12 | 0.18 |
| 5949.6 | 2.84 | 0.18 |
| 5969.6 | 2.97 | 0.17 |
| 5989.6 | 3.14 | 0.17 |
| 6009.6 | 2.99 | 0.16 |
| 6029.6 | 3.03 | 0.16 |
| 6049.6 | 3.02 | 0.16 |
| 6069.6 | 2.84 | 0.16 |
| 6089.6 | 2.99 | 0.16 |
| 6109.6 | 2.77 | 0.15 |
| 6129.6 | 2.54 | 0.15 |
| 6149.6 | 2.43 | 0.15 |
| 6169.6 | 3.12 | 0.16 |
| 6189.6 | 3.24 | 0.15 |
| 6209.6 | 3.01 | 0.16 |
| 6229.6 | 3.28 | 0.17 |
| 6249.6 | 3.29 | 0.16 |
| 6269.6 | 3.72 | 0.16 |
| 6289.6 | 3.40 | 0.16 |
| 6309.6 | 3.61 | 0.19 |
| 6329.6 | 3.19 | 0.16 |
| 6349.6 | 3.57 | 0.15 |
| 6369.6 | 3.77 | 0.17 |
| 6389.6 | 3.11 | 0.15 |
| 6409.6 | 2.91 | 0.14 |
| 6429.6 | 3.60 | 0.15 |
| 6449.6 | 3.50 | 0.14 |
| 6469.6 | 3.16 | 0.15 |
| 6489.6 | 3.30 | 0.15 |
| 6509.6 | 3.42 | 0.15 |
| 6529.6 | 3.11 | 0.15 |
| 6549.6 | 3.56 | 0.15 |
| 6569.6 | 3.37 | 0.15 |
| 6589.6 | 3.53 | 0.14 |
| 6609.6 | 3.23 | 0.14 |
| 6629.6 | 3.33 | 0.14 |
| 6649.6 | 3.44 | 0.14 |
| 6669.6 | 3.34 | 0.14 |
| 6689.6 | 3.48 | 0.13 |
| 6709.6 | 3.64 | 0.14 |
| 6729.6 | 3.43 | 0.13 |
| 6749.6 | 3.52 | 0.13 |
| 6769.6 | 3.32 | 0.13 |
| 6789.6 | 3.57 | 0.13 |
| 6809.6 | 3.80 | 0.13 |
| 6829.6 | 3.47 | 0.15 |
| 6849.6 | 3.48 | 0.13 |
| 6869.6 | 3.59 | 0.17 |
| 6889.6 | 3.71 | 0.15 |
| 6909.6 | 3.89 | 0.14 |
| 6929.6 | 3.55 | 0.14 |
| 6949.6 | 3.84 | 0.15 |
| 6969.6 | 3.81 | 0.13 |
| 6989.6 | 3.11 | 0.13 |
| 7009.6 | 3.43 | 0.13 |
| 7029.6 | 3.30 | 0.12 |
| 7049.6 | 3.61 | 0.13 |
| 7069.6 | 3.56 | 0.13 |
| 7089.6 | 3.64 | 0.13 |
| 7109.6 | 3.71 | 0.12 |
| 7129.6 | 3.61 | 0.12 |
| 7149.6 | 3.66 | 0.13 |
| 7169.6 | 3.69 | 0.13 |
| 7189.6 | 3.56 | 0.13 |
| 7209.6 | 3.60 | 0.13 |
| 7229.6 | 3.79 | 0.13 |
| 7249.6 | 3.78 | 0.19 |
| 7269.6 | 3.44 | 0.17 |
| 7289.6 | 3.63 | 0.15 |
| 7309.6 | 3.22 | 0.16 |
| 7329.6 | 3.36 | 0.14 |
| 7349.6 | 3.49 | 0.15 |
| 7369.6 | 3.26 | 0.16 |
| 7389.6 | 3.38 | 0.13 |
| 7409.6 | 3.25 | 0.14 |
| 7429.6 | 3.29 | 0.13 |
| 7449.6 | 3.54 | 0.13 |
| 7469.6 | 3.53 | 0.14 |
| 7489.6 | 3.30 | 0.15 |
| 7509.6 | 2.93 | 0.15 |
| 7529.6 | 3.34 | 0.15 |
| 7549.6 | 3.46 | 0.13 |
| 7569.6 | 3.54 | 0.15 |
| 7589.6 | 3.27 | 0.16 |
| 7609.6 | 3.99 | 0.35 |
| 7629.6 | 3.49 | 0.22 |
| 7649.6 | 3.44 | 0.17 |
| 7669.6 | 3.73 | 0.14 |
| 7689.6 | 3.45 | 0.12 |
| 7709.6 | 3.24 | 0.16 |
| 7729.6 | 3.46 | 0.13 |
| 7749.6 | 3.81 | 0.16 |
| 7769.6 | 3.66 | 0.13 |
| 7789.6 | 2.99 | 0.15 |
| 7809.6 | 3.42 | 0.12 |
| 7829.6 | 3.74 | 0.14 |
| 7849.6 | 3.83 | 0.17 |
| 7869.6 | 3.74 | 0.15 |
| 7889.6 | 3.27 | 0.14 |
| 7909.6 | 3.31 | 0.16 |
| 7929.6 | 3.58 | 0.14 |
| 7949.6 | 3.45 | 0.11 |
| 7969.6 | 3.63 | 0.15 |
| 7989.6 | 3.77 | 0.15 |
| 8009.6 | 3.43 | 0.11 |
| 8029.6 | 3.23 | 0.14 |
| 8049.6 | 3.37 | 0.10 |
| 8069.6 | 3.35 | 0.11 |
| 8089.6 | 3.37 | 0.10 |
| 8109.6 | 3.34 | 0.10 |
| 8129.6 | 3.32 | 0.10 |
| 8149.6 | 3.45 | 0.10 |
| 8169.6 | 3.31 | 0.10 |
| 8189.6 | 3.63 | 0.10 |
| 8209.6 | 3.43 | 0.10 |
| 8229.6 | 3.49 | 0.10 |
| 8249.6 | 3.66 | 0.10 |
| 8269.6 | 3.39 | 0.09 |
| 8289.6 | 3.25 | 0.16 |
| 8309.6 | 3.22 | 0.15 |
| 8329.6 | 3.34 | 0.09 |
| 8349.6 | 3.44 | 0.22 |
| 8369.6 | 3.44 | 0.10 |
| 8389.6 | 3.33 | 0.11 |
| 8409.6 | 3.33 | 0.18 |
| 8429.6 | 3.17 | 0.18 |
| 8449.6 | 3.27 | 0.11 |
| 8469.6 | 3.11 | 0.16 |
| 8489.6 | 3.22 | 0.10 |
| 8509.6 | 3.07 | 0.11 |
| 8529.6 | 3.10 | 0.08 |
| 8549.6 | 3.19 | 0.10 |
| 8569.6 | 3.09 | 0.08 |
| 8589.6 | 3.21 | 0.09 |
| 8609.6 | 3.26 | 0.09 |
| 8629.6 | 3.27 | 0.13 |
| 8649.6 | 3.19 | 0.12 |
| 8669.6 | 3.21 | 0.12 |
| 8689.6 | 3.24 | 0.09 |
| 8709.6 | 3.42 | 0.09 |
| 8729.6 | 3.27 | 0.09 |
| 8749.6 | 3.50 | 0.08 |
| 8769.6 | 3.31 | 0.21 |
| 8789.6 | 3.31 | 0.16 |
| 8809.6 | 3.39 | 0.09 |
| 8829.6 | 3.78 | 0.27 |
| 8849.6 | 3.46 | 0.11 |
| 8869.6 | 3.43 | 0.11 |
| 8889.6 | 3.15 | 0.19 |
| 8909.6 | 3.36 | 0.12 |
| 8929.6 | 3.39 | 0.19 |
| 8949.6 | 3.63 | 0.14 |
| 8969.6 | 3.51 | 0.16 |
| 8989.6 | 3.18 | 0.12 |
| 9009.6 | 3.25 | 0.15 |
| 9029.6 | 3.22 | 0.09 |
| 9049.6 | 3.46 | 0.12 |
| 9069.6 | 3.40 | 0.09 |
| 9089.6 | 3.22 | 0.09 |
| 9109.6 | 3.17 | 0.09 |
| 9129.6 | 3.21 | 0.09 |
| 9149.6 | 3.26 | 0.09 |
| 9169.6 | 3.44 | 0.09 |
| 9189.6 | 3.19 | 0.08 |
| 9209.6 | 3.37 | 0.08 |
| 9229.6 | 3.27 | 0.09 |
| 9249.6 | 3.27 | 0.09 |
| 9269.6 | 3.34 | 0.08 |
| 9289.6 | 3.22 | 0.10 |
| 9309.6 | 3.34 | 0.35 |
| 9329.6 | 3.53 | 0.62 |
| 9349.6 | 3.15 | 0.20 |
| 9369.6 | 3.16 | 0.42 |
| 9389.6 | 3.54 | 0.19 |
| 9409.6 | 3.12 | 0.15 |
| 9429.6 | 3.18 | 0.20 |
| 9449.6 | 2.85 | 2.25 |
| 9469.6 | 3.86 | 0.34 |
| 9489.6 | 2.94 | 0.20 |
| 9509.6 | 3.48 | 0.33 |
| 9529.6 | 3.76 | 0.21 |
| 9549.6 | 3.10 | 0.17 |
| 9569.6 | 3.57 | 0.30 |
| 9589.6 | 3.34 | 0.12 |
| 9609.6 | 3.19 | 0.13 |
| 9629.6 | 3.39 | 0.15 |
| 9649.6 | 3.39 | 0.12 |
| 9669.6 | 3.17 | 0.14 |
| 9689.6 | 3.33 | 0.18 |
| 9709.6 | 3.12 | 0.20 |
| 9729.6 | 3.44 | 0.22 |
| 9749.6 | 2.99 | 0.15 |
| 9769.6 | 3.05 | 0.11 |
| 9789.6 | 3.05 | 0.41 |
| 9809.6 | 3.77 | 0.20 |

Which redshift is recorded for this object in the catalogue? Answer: 0.186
